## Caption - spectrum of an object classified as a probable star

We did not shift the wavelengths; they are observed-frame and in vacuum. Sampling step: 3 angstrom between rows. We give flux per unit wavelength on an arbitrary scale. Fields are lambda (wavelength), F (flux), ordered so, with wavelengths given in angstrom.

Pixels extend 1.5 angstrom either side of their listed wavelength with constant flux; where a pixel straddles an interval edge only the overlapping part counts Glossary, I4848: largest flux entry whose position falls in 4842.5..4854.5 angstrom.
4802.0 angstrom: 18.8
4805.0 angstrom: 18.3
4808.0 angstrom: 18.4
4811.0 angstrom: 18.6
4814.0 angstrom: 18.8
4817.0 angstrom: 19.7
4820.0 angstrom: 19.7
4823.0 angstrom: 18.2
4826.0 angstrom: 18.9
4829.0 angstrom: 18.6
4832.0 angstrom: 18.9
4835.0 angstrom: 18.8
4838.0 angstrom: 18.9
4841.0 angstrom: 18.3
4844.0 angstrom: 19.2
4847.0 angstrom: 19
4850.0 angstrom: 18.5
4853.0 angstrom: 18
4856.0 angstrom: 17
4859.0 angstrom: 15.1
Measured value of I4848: 19.2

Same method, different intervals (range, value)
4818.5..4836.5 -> 19.7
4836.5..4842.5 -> 18.9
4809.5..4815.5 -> 18.8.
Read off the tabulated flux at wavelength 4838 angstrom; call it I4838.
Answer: 18.9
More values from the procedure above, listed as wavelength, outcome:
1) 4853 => 18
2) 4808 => 18.4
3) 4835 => 18.8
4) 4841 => 18.3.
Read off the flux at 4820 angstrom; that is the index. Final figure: 19.7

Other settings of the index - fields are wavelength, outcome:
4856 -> 17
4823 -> 18.2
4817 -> 19.7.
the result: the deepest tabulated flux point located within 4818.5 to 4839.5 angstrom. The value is 18.2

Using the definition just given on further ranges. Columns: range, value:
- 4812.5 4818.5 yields 18.8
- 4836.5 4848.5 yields 18.3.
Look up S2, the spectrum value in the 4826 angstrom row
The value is 18.9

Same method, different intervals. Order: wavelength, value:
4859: 15.1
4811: 18.6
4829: 18.6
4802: 18.8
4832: 18.9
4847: 19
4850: 18.5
